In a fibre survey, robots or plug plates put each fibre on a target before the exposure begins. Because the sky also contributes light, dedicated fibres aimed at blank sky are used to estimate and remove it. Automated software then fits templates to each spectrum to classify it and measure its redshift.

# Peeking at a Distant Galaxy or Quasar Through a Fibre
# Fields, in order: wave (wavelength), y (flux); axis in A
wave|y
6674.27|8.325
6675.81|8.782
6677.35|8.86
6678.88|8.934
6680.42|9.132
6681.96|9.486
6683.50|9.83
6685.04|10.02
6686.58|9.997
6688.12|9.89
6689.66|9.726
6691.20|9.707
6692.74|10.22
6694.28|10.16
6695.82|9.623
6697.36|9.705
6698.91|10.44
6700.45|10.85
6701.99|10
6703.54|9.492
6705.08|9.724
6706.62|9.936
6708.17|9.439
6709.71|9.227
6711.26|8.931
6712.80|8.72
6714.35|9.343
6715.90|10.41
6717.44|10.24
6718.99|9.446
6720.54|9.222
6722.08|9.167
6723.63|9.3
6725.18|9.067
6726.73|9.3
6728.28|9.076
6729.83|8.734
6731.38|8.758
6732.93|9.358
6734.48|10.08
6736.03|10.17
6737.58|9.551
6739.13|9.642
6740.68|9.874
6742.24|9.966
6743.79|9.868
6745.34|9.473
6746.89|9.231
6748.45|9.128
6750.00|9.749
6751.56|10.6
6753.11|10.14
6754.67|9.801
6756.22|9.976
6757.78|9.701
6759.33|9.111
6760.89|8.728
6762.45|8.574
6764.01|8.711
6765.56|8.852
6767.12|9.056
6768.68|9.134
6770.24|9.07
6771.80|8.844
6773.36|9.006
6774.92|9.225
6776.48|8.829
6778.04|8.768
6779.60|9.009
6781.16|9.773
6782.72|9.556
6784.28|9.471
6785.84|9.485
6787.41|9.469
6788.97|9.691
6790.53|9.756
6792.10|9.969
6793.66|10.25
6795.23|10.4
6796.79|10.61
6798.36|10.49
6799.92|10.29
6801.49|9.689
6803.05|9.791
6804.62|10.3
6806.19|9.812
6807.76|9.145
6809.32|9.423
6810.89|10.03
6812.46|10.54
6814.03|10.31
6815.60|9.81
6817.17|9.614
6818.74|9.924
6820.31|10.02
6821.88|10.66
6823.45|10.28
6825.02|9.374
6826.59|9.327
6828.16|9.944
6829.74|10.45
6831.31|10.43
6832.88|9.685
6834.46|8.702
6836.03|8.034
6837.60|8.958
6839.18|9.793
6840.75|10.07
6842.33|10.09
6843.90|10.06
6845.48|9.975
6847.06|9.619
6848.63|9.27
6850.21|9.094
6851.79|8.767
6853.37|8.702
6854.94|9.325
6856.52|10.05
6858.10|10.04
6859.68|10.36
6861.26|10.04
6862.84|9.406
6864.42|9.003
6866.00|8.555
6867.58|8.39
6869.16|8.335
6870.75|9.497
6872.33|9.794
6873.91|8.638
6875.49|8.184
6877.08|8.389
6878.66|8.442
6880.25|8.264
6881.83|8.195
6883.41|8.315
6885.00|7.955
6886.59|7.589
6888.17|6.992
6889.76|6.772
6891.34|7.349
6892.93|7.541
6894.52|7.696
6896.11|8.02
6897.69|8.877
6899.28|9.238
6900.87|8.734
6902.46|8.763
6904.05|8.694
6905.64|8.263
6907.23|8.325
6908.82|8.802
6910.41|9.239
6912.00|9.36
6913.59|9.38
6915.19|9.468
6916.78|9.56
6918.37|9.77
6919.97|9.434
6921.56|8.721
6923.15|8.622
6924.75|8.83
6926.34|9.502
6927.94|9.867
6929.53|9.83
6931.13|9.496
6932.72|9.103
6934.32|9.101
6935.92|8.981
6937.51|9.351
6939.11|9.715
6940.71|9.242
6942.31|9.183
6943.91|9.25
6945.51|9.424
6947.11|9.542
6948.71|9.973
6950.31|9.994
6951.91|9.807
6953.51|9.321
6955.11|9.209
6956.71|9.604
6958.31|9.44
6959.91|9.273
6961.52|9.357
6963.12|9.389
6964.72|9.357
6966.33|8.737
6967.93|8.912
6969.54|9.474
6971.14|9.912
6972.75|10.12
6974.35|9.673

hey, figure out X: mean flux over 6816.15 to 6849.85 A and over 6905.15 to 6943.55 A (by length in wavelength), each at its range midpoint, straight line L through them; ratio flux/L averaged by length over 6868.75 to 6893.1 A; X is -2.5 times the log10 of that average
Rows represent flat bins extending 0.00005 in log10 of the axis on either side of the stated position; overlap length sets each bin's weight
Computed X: 0.16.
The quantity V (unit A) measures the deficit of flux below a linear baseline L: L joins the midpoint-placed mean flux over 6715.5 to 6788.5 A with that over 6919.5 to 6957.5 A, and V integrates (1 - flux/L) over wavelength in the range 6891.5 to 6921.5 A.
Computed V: 1.8 A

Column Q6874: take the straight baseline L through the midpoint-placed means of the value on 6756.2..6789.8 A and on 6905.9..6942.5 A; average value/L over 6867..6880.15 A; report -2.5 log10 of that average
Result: 0.06 mag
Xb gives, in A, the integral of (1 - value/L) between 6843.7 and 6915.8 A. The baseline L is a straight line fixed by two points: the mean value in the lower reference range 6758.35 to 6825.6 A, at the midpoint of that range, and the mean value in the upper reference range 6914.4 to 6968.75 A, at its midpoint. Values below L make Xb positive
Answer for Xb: 5.3 A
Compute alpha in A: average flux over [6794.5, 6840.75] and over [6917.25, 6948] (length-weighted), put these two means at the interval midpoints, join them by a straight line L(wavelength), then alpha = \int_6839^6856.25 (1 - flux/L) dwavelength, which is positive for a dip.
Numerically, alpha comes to 0.3 A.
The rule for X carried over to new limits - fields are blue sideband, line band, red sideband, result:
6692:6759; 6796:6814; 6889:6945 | -0.076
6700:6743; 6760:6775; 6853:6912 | 0.044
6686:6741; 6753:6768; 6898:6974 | 0.038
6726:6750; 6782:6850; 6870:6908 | -0.112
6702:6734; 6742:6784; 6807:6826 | 0.034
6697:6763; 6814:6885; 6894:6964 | 0.000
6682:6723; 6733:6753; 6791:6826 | 0.008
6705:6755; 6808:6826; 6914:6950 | -0.057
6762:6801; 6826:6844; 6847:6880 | -0.044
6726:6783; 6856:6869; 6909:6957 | -0.004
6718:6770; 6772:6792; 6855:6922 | -0.013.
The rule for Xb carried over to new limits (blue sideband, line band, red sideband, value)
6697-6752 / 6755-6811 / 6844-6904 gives -1.6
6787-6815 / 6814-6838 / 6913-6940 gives 0.4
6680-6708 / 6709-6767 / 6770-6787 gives 0.5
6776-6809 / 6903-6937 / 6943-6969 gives 1.2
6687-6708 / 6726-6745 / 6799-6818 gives 0.8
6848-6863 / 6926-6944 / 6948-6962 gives 0.3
